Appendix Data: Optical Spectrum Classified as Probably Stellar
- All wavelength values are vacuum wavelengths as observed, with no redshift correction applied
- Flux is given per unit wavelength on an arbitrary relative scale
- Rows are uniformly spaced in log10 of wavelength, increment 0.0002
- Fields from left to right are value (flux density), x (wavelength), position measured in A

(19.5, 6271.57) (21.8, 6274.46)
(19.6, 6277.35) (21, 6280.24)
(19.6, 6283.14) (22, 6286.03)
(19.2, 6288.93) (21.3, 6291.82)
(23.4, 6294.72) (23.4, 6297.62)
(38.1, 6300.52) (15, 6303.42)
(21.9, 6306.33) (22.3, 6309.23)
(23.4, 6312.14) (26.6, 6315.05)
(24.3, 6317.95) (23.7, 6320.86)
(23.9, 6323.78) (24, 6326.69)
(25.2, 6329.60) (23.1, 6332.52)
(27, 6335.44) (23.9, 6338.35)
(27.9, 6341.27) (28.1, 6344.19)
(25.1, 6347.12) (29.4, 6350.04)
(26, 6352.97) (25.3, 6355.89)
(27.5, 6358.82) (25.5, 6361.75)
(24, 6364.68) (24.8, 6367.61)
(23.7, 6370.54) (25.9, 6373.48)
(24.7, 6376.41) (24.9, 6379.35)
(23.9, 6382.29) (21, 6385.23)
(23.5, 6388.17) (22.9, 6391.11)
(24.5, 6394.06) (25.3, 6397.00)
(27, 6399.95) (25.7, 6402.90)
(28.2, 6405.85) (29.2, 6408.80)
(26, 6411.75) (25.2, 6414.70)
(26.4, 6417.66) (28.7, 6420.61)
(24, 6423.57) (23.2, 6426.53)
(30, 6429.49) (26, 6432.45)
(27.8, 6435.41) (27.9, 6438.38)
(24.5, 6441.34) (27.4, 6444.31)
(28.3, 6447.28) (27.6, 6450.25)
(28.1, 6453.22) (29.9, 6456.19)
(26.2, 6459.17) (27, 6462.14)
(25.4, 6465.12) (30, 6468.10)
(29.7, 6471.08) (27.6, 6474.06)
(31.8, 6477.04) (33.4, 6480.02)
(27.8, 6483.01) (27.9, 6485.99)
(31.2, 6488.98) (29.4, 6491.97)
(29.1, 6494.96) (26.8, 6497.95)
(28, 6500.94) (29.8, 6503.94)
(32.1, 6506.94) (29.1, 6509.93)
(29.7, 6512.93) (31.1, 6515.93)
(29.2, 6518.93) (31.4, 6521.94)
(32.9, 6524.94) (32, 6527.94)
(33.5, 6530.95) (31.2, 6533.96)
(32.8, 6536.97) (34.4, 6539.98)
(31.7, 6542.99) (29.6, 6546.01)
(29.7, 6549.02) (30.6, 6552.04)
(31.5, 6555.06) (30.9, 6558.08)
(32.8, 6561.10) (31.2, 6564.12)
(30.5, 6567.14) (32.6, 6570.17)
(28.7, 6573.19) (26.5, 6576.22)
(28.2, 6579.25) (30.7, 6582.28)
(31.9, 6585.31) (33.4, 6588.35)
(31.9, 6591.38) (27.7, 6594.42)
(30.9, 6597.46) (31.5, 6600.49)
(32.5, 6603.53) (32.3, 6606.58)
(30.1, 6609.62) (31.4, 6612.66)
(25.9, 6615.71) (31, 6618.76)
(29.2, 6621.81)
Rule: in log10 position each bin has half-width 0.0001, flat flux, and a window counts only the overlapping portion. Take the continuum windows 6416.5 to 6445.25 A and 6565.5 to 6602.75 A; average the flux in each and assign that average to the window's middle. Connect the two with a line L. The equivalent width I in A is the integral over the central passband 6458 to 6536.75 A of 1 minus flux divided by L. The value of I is -4.3 A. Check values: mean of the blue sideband 26.6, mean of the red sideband 30.4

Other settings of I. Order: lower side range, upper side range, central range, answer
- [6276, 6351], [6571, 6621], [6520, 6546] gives -3.1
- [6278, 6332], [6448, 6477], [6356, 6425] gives 1.5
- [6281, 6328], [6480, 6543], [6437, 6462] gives 0.8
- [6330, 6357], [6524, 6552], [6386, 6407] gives 2.0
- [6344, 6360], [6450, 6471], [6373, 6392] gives 2.3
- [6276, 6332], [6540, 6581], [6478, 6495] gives -0.9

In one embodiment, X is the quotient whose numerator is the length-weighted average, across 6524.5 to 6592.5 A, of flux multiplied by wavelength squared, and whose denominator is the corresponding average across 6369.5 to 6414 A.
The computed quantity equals 1.31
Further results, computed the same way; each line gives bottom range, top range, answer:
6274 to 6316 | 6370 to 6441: 1.18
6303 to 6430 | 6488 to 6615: 1.30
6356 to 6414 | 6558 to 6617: 1.29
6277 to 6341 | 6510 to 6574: 1.44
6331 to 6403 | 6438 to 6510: 1.18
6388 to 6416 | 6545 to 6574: 1.25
